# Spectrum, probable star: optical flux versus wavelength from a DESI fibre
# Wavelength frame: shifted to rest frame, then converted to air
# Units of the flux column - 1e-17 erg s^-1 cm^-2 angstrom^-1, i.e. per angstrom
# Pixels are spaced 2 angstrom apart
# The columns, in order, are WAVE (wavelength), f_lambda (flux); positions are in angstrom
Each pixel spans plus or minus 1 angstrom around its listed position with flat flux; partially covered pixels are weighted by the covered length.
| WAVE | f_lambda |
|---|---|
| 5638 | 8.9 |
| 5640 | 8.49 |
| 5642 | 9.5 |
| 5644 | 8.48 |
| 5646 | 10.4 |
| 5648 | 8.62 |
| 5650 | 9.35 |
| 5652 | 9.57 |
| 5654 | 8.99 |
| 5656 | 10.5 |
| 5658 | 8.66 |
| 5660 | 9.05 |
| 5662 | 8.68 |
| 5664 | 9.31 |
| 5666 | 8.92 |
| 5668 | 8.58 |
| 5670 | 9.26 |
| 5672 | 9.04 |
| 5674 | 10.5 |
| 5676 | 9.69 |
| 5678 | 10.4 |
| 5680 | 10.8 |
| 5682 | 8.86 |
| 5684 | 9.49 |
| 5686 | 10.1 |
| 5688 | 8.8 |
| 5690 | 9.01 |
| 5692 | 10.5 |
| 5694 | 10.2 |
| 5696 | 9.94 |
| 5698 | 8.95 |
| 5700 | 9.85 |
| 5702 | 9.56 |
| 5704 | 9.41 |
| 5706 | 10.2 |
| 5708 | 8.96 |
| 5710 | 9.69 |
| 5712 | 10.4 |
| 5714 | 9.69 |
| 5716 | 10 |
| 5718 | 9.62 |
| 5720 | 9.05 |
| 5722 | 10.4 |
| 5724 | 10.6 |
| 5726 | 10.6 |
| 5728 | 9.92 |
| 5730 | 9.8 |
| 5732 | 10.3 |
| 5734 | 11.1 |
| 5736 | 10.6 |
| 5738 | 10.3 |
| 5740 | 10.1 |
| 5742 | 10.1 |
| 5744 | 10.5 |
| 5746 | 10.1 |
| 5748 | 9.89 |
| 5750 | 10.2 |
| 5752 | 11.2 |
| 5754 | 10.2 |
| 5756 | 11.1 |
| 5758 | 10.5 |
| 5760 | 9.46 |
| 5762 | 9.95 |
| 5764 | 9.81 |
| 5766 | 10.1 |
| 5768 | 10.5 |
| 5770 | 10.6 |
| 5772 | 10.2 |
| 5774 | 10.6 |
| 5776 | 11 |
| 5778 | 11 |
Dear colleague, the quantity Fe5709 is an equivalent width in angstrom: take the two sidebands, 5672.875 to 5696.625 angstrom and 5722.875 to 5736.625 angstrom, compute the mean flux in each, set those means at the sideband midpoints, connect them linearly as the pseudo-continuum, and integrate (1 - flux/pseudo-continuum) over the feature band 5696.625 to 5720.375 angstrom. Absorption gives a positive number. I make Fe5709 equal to 1.2 angstrom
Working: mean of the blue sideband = 9.85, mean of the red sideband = 10.4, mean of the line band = 9.63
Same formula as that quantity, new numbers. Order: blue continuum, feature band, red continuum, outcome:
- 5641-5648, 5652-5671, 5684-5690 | 0.46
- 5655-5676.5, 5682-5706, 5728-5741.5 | 0.24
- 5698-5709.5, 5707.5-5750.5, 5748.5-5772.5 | -0.93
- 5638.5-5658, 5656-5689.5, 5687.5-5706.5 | 0.19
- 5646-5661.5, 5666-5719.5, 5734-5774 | 0.24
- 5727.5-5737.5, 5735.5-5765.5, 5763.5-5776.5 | 0.35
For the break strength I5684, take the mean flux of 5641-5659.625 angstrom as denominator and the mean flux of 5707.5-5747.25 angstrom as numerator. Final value 1.1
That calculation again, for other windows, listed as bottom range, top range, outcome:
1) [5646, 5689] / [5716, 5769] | 1.09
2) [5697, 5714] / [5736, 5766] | 1.06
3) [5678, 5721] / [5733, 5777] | 1.07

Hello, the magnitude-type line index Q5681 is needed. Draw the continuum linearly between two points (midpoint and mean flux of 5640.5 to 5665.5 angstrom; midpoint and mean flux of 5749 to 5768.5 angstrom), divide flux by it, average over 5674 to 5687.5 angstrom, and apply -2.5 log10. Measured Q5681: -0.04 mag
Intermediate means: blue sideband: 9.24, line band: 9.89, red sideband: 10.3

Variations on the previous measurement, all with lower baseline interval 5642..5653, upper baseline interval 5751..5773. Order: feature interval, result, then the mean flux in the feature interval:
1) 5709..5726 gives -0.004 mag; 9.97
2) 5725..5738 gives -0.034 mag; 10.4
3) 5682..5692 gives 0.028 mag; 9.42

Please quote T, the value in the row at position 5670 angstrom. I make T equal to 9.26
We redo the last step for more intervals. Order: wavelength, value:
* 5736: 10.6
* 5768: 10.5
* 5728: 9.92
